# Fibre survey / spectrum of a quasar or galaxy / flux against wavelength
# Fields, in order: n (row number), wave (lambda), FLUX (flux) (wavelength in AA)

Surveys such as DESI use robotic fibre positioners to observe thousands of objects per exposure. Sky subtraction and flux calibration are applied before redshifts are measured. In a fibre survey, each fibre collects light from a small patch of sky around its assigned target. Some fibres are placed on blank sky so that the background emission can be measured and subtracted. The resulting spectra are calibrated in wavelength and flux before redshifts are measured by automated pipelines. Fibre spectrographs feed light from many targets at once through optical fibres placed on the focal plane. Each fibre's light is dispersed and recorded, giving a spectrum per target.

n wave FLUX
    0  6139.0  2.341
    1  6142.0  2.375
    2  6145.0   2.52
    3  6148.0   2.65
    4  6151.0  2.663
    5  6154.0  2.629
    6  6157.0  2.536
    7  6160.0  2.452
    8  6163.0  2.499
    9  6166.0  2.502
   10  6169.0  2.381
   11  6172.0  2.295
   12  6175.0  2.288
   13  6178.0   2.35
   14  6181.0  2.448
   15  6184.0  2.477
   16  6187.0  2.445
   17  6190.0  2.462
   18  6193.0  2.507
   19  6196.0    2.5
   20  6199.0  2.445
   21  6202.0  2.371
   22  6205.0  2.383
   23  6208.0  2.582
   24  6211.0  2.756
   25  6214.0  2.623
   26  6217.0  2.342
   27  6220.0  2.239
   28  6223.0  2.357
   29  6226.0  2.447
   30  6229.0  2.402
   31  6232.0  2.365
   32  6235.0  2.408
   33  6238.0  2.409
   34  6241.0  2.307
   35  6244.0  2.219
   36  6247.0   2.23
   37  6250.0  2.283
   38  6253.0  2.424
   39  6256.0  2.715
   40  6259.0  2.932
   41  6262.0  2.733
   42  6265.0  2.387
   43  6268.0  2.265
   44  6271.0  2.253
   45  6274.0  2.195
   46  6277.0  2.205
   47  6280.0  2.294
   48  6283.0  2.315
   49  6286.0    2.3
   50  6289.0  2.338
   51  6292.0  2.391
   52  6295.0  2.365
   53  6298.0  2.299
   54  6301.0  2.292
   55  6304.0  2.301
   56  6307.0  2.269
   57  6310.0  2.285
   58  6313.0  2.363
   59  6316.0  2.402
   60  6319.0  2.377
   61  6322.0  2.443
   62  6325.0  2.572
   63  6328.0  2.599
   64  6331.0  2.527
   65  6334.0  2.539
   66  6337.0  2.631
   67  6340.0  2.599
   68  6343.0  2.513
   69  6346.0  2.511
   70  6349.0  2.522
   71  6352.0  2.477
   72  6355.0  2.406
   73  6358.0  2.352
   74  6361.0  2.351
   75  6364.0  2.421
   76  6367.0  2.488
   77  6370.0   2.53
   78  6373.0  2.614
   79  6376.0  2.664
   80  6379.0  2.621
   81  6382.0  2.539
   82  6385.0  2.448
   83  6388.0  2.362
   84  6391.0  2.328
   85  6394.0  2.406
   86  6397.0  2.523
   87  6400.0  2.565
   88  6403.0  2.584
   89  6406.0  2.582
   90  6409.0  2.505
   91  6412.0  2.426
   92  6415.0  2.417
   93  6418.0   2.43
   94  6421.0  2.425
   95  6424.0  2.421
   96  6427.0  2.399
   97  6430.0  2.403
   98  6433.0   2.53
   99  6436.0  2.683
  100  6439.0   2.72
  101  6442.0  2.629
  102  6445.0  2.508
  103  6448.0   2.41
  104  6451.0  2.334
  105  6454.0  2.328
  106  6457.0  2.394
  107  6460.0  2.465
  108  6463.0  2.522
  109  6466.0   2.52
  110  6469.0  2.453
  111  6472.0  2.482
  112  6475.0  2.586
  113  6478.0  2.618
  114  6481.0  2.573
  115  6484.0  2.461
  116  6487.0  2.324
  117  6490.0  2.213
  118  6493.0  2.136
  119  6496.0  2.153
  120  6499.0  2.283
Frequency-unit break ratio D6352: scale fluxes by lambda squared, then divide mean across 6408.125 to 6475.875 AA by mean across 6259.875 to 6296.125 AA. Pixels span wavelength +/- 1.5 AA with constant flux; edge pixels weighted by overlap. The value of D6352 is 1.11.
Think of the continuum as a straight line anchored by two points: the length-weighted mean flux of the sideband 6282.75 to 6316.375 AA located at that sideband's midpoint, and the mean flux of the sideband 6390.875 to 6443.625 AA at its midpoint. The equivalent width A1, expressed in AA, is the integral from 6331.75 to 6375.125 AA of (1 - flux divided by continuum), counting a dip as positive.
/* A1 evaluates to -1.7 AA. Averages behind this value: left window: 2.32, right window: 2.5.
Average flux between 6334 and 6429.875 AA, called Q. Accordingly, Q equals 2.49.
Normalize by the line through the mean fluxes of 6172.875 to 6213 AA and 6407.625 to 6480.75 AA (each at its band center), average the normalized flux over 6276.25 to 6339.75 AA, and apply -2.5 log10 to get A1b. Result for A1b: 0.04 mag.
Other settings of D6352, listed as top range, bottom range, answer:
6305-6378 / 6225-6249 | 1.09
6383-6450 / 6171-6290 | 1.09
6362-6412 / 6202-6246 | 1.09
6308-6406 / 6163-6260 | 1.07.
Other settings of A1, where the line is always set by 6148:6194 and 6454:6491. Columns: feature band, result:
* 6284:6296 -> 0.59 AA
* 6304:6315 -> 0.70 AA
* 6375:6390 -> -0.30 AA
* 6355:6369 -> 0.33 AA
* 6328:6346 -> -0.69 AA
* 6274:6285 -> 0.91 AA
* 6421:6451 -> -0.52 AA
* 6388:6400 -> 0.17 AA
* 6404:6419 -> -0.07 AA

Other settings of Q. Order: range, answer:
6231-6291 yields 2.38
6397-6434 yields 2.48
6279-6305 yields 2.32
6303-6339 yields 2.45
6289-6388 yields 2.46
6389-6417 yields 2.48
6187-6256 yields 2.42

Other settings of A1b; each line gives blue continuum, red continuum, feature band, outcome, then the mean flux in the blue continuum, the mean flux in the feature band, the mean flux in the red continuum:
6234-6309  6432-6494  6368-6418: -0.03 mag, 2.36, 2.5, 2.47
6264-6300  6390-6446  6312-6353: -0.06 mag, 2.3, 2.51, 2.5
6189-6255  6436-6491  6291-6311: 0.06 mag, 2.41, 2.31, 2.48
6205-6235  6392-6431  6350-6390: -0.01 mag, 2.45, 2.48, 2.47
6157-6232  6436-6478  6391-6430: 0.01 mag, 2.44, 2.47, 2.5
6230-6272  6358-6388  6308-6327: 0.03 mag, 2.43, 2.41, 2.5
